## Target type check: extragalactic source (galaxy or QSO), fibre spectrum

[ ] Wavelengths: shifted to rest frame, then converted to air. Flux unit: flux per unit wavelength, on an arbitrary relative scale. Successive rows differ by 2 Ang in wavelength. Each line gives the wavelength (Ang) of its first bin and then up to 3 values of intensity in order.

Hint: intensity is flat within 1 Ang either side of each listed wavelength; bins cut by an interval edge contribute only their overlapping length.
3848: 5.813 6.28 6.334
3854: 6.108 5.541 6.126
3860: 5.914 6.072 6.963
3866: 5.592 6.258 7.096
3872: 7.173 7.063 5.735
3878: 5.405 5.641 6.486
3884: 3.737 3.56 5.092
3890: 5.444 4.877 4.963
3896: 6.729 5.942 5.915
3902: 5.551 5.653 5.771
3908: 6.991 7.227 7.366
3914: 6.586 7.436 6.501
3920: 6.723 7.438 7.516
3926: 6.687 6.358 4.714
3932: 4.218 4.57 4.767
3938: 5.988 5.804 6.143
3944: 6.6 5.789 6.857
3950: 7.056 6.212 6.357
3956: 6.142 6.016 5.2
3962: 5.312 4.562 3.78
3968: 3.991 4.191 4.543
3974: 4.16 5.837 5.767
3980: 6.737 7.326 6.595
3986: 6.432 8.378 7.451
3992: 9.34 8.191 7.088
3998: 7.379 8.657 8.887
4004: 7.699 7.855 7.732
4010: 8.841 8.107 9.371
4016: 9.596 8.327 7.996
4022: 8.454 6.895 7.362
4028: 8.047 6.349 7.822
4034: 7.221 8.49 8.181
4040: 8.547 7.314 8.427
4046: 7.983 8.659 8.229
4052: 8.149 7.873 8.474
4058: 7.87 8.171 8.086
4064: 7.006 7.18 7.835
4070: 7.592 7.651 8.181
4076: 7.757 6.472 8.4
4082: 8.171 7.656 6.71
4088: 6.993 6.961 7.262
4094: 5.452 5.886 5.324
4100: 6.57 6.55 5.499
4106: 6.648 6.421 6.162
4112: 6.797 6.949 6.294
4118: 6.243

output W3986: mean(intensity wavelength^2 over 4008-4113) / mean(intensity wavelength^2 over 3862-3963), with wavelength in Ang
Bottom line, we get 1.35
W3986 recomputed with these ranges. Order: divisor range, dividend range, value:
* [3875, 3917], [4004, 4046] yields 1.47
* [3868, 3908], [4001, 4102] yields 1.46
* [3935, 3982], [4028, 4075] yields 1.48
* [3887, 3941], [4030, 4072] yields 1.40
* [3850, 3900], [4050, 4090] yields 1.45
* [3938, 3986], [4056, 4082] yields 1.43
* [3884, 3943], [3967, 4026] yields 1.29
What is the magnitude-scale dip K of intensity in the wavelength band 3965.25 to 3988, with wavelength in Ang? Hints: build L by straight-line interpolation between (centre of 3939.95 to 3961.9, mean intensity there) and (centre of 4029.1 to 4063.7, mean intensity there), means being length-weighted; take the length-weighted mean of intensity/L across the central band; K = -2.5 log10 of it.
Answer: 0.203 mag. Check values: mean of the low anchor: 6.18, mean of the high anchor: 7.98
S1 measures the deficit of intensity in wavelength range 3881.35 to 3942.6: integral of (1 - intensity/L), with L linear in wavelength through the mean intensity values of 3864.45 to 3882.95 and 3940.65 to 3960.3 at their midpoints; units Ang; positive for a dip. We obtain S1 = 3.8 Ang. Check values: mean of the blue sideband 6.29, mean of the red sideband 6.27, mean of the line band 5.89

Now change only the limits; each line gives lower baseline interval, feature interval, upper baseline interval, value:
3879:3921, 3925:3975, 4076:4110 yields 5.5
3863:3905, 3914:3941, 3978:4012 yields 1.8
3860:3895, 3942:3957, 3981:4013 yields 1.3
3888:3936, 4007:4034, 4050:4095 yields -3.7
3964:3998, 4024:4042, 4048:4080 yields -1.1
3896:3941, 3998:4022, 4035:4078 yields -3.5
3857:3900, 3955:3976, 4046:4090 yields 5.8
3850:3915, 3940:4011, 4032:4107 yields 2.0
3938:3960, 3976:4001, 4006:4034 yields -0.5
